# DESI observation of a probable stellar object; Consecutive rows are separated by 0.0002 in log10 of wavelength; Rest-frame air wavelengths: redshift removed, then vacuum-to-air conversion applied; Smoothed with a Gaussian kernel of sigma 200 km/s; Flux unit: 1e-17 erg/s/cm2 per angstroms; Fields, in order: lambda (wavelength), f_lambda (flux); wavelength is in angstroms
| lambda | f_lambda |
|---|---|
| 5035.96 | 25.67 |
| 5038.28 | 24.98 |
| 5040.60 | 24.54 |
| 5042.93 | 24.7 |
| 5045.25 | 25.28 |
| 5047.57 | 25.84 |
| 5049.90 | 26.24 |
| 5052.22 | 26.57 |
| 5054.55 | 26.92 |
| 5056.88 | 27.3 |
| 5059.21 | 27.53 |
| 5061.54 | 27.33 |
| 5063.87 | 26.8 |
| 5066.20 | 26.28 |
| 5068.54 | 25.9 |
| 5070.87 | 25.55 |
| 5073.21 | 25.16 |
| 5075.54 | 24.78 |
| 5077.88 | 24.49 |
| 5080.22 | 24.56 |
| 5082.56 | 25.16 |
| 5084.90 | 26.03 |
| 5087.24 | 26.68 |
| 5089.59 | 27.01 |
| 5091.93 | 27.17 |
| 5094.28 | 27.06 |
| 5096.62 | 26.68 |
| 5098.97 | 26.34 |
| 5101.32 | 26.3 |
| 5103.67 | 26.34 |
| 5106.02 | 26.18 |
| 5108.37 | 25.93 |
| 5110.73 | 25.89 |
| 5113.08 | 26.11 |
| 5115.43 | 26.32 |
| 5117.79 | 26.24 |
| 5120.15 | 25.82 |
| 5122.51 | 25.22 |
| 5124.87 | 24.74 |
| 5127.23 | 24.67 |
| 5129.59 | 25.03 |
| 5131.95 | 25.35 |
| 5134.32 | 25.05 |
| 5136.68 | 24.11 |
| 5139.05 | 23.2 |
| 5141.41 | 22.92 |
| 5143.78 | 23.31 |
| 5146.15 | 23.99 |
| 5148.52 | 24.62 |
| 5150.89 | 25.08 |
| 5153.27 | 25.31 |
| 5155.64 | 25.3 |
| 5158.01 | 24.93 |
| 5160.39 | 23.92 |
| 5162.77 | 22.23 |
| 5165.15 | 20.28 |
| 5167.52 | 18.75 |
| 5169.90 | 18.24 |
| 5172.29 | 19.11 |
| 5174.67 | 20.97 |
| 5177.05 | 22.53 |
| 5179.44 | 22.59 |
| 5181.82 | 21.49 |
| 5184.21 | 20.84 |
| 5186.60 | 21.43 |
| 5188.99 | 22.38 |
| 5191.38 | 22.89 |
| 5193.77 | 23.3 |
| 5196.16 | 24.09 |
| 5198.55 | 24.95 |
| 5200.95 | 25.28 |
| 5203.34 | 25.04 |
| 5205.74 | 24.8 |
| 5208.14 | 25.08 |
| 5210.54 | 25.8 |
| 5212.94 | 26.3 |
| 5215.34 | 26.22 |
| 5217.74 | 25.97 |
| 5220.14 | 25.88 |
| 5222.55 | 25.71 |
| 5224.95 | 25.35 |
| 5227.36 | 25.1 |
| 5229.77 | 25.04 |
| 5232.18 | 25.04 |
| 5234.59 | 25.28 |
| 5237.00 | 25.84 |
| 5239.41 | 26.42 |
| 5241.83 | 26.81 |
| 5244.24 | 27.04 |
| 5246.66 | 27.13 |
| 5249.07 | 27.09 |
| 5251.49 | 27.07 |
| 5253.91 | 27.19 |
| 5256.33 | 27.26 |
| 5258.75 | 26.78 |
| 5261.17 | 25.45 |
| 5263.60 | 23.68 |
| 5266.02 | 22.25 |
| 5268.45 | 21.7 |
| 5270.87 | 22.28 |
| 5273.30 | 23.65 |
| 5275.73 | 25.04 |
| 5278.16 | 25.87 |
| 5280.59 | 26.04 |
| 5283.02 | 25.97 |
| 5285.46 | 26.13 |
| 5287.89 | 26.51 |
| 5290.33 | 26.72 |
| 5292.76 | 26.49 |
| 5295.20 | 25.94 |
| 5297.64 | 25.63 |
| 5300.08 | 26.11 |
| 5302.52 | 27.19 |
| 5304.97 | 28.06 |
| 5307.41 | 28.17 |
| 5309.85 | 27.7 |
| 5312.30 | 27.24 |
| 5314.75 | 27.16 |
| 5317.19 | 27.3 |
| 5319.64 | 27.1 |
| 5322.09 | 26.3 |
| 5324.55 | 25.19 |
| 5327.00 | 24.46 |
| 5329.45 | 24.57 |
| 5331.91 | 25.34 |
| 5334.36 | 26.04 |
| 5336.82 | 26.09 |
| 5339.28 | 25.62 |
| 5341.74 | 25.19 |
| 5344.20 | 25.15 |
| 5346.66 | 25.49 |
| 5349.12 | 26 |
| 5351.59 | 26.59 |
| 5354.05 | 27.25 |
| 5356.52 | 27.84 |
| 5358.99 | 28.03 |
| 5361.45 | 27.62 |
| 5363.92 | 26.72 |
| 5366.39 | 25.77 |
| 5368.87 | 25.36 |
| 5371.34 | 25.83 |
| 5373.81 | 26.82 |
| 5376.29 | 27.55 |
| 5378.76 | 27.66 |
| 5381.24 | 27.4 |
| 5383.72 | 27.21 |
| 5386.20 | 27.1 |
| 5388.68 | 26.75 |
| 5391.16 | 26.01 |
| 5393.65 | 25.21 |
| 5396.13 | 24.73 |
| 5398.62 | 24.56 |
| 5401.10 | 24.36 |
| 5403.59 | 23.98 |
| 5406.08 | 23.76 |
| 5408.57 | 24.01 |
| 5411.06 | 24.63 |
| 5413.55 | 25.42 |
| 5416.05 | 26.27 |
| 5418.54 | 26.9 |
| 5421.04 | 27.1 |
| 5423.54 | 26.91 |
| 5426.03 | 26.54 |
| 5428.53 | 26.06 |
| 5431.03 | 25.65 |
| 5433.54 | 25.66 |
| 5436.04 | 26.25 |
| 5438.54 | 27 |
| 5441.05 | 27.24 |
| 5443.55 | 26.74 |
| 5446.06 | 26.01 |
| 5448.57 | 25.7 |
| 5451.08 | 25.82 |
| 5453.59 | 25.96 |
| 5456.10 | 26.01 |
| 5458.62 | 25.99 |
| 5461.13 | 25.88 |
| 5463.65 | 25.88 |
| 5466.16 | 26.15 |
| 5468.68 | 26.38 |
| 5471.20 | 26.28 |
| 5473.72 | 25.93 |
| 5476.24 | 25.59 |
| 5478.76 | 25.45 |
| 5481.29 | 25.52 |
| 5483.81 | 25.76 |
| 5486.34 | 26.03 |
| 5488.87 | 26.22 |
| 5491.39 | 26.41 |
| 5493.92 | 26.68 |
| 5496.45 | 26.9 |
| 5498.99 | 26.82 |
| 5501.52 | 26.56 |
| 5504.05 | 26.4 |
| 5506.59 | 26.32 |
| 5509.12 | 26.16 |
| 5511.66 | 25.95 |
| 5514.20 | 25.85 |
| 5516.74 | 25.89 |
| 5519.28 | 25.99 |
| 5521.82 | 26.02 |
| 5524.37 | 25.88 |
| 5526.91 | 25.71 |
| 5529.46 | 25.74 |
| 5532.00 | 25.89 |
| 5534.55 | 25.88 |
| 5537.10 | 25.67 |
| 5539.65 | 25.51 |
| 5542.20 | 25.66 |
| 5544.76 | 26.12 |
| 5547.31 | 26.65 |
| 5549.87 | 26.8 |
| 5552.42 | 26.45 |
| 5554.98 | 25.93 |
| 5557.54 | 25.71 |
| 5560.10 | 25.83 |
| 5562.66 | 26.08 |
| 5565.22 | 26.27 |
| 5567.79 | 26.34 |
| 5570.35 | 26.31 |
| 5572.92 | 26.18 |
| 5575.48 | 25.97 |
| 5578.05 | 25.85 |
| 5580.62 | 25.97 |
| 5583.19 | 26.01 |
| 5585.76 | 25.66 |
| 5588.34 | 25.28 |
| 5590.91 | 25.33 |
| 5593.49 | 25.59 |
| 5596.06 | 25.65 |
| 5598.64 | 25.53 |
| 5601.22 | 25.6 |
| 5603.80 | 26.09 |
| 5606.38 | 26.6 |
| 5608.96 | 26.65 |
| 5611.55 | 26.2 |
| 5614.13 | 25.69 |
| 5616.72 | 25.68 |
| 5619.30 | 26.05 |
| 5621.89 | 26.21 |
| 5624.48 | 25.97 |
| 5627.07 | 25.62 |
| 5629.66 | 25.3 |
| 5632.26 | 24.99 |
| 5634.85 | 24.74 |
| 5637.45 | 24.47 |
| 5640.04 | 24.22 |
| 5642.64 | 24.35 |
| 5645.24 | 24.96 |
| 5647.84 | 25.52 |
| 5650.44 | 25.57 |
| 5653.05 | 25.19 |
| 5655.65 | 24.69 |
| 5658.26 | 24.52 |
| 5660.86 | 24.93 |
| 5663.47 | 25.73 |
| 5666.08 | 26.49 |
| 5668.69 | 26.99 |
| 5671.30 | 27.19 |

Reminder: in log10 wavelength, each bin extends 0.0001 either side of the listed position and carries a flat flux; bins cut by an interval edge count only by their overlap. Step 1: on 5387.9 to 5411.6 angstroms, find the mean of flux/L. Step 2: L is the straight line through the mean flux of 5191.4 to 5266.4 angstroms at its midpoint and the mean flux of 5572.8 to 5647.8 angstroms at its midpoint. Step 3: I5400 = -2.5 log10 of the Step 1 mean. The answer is 0.04 mag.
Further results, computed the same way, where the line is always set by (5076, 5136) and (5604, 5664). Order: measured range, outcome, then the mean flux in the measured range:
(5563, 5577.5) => -0.03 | 26.2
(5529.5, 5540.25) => -0.01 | 25.8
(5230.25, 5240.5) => 0.01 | 25.6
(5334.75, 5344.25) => 0.00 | 25.6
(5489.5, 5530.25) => -0.03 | 26.2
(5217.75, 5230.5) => 0.01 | 25.5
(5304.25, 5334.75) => -0.04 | 26.5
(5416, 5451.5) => -0.04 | 26.4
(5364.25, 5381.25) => -0.04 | 26.6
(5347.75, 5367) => -0.06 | 27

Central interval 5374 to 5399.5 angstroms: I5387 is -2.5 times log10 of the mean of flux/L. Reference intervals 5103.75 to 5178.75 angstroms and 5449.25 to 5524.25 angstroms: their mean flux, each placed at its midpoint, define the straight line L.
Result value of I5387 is -0.04 mag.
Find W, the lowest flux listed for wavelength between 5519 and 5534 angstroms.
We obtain 25.71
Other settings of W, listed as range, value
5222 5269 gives 21.7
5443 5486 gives 25.45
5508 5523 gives 25.85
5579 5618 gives 25.28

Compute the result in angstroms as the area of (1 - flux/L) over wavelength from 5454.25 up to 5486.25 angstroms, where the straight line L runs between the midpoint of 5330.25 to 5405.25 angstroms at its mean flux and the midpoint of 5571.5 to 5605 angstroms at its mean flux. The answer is 0.1 angstroms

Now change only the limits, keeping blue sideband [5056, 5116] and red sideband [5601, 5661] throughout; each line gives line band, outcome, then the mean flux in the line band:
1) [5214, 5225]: 0.05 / 25.9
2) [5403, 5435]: 0.08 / 25.6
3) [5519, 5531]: -0.14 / 25.9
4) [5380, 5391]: -0.53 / 27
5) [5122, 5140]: 1.00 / 24.7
